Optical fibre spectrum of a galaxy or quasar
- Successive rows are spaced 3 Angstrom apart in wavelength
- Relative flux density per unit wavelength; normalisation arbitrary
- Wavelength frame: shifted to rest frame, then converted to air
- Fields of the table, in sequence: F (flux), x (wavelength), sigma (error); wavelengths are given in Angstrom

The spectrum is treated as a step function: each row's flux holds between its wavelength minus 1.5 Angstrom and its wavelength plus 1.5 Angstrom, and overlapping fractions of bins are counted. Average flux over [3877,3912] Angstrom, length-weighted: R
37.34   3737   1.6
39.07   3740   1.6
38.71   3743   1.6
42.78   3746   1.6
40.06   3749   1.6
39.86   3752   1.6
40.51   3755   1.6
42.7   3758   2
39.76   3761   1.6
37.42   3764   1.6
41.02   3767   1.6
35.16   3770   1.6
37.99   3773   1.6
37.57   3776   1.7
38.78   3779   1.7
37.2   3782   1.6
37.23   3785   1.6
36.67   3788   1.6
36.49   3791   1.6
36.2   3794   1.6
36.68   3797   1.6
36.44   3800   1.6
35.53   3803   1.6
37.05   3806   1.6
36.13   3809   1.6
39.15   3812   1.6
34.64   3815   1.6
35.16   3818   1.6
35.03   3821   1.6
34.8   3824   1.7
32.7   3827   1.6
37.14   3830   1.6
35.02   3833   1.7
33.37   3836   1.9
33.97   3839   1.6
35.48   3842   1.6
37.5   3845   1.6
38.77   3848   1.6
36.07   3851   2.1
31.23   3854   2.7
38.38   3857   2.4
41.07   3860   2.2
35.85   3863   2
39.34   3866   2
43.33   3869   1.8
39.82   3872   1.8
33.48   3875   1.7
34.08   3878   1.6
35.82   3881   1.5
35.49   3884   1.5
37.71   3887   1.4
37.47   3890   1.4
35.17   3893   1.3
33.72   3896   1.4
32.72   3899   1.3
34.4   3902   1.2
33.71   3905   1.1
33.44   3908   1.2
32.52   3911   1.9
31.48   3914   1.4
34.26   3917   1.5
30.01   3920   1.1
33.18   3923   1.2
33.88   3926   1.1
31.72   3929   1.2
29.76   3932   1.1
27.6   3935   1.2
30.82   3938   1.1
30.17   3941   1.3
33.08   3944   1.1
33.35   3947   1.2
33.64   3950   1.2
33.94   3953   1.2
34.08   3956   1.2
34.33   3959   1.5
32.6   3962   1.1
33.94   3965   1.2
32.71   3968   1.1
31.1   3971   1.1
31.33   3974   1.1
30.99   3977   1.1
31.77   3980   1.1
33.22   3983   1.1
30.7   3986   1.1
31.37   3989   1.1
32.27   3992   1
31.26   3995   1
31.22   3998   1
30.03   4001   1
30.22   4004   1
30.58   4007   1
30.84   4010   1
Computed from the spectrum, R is 34.7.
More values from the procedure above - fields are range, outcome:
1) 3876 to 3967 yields 33.3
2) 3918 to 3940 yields 31.1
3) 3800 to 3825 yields 36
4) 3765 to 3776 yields 38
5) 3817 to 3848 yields 35.2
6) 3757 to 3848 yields 36.7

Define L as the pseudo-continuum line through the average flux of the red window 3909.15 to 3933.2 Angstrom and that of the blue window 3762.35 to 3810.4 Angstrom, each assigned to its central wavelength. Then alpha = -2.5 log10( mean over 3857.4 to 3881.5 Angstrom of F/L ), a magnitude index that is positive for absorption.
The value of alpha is -0.118 mag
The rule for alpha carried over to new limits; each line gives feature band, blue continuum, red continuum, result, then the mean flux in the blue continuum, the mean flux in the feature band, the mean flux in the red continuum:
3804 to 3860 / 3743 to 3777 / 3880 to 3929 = 0.03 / 39.5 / 35.8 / 34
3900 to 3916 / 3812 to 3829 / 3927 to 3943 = -0.06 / 35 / 33.1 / 30.2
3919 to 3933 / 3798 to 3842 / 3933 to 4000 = 0.04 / 35.5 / 31.8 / 32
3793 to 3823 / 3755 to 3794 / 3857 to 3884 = 0.05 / 38.2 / 36.2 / 37.7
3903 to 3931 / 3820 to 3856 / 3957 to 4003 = 0.02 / 35.1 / 32.7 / 31.9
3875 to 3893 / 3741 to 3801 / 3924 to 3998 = -0.04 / 38.5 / 35.8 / 32.1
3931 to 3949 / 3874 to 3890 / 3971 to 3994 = 0.08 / 35.6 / 30.9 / 31.6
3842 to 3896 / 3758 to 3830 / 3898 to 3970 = -0.07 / 36.9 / 37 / 32.5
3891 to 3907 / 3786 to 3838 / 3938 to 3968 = 0.00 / 35.8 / 34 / 33.1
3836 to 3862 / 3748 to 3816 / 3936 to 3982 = -0.02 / 37.8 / 36.4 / 32.5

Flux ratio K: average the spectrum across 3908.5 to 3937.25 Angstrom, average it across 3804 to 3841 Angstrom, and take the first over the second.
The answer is 0.90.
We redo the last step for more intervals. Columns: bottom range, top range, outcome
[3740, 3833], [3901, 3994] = 0.86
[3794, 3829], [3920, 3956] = 0.89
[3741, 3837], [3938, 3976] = 0.88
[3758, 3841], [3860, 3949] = 0.93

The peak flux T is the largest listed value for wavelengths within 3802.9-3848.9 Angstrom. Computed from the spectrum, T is 39.15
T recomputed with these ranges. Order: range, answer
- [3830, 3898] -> 43.33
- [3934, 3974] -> 34.33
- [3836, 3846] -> 37.5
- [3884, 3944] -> 37.71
